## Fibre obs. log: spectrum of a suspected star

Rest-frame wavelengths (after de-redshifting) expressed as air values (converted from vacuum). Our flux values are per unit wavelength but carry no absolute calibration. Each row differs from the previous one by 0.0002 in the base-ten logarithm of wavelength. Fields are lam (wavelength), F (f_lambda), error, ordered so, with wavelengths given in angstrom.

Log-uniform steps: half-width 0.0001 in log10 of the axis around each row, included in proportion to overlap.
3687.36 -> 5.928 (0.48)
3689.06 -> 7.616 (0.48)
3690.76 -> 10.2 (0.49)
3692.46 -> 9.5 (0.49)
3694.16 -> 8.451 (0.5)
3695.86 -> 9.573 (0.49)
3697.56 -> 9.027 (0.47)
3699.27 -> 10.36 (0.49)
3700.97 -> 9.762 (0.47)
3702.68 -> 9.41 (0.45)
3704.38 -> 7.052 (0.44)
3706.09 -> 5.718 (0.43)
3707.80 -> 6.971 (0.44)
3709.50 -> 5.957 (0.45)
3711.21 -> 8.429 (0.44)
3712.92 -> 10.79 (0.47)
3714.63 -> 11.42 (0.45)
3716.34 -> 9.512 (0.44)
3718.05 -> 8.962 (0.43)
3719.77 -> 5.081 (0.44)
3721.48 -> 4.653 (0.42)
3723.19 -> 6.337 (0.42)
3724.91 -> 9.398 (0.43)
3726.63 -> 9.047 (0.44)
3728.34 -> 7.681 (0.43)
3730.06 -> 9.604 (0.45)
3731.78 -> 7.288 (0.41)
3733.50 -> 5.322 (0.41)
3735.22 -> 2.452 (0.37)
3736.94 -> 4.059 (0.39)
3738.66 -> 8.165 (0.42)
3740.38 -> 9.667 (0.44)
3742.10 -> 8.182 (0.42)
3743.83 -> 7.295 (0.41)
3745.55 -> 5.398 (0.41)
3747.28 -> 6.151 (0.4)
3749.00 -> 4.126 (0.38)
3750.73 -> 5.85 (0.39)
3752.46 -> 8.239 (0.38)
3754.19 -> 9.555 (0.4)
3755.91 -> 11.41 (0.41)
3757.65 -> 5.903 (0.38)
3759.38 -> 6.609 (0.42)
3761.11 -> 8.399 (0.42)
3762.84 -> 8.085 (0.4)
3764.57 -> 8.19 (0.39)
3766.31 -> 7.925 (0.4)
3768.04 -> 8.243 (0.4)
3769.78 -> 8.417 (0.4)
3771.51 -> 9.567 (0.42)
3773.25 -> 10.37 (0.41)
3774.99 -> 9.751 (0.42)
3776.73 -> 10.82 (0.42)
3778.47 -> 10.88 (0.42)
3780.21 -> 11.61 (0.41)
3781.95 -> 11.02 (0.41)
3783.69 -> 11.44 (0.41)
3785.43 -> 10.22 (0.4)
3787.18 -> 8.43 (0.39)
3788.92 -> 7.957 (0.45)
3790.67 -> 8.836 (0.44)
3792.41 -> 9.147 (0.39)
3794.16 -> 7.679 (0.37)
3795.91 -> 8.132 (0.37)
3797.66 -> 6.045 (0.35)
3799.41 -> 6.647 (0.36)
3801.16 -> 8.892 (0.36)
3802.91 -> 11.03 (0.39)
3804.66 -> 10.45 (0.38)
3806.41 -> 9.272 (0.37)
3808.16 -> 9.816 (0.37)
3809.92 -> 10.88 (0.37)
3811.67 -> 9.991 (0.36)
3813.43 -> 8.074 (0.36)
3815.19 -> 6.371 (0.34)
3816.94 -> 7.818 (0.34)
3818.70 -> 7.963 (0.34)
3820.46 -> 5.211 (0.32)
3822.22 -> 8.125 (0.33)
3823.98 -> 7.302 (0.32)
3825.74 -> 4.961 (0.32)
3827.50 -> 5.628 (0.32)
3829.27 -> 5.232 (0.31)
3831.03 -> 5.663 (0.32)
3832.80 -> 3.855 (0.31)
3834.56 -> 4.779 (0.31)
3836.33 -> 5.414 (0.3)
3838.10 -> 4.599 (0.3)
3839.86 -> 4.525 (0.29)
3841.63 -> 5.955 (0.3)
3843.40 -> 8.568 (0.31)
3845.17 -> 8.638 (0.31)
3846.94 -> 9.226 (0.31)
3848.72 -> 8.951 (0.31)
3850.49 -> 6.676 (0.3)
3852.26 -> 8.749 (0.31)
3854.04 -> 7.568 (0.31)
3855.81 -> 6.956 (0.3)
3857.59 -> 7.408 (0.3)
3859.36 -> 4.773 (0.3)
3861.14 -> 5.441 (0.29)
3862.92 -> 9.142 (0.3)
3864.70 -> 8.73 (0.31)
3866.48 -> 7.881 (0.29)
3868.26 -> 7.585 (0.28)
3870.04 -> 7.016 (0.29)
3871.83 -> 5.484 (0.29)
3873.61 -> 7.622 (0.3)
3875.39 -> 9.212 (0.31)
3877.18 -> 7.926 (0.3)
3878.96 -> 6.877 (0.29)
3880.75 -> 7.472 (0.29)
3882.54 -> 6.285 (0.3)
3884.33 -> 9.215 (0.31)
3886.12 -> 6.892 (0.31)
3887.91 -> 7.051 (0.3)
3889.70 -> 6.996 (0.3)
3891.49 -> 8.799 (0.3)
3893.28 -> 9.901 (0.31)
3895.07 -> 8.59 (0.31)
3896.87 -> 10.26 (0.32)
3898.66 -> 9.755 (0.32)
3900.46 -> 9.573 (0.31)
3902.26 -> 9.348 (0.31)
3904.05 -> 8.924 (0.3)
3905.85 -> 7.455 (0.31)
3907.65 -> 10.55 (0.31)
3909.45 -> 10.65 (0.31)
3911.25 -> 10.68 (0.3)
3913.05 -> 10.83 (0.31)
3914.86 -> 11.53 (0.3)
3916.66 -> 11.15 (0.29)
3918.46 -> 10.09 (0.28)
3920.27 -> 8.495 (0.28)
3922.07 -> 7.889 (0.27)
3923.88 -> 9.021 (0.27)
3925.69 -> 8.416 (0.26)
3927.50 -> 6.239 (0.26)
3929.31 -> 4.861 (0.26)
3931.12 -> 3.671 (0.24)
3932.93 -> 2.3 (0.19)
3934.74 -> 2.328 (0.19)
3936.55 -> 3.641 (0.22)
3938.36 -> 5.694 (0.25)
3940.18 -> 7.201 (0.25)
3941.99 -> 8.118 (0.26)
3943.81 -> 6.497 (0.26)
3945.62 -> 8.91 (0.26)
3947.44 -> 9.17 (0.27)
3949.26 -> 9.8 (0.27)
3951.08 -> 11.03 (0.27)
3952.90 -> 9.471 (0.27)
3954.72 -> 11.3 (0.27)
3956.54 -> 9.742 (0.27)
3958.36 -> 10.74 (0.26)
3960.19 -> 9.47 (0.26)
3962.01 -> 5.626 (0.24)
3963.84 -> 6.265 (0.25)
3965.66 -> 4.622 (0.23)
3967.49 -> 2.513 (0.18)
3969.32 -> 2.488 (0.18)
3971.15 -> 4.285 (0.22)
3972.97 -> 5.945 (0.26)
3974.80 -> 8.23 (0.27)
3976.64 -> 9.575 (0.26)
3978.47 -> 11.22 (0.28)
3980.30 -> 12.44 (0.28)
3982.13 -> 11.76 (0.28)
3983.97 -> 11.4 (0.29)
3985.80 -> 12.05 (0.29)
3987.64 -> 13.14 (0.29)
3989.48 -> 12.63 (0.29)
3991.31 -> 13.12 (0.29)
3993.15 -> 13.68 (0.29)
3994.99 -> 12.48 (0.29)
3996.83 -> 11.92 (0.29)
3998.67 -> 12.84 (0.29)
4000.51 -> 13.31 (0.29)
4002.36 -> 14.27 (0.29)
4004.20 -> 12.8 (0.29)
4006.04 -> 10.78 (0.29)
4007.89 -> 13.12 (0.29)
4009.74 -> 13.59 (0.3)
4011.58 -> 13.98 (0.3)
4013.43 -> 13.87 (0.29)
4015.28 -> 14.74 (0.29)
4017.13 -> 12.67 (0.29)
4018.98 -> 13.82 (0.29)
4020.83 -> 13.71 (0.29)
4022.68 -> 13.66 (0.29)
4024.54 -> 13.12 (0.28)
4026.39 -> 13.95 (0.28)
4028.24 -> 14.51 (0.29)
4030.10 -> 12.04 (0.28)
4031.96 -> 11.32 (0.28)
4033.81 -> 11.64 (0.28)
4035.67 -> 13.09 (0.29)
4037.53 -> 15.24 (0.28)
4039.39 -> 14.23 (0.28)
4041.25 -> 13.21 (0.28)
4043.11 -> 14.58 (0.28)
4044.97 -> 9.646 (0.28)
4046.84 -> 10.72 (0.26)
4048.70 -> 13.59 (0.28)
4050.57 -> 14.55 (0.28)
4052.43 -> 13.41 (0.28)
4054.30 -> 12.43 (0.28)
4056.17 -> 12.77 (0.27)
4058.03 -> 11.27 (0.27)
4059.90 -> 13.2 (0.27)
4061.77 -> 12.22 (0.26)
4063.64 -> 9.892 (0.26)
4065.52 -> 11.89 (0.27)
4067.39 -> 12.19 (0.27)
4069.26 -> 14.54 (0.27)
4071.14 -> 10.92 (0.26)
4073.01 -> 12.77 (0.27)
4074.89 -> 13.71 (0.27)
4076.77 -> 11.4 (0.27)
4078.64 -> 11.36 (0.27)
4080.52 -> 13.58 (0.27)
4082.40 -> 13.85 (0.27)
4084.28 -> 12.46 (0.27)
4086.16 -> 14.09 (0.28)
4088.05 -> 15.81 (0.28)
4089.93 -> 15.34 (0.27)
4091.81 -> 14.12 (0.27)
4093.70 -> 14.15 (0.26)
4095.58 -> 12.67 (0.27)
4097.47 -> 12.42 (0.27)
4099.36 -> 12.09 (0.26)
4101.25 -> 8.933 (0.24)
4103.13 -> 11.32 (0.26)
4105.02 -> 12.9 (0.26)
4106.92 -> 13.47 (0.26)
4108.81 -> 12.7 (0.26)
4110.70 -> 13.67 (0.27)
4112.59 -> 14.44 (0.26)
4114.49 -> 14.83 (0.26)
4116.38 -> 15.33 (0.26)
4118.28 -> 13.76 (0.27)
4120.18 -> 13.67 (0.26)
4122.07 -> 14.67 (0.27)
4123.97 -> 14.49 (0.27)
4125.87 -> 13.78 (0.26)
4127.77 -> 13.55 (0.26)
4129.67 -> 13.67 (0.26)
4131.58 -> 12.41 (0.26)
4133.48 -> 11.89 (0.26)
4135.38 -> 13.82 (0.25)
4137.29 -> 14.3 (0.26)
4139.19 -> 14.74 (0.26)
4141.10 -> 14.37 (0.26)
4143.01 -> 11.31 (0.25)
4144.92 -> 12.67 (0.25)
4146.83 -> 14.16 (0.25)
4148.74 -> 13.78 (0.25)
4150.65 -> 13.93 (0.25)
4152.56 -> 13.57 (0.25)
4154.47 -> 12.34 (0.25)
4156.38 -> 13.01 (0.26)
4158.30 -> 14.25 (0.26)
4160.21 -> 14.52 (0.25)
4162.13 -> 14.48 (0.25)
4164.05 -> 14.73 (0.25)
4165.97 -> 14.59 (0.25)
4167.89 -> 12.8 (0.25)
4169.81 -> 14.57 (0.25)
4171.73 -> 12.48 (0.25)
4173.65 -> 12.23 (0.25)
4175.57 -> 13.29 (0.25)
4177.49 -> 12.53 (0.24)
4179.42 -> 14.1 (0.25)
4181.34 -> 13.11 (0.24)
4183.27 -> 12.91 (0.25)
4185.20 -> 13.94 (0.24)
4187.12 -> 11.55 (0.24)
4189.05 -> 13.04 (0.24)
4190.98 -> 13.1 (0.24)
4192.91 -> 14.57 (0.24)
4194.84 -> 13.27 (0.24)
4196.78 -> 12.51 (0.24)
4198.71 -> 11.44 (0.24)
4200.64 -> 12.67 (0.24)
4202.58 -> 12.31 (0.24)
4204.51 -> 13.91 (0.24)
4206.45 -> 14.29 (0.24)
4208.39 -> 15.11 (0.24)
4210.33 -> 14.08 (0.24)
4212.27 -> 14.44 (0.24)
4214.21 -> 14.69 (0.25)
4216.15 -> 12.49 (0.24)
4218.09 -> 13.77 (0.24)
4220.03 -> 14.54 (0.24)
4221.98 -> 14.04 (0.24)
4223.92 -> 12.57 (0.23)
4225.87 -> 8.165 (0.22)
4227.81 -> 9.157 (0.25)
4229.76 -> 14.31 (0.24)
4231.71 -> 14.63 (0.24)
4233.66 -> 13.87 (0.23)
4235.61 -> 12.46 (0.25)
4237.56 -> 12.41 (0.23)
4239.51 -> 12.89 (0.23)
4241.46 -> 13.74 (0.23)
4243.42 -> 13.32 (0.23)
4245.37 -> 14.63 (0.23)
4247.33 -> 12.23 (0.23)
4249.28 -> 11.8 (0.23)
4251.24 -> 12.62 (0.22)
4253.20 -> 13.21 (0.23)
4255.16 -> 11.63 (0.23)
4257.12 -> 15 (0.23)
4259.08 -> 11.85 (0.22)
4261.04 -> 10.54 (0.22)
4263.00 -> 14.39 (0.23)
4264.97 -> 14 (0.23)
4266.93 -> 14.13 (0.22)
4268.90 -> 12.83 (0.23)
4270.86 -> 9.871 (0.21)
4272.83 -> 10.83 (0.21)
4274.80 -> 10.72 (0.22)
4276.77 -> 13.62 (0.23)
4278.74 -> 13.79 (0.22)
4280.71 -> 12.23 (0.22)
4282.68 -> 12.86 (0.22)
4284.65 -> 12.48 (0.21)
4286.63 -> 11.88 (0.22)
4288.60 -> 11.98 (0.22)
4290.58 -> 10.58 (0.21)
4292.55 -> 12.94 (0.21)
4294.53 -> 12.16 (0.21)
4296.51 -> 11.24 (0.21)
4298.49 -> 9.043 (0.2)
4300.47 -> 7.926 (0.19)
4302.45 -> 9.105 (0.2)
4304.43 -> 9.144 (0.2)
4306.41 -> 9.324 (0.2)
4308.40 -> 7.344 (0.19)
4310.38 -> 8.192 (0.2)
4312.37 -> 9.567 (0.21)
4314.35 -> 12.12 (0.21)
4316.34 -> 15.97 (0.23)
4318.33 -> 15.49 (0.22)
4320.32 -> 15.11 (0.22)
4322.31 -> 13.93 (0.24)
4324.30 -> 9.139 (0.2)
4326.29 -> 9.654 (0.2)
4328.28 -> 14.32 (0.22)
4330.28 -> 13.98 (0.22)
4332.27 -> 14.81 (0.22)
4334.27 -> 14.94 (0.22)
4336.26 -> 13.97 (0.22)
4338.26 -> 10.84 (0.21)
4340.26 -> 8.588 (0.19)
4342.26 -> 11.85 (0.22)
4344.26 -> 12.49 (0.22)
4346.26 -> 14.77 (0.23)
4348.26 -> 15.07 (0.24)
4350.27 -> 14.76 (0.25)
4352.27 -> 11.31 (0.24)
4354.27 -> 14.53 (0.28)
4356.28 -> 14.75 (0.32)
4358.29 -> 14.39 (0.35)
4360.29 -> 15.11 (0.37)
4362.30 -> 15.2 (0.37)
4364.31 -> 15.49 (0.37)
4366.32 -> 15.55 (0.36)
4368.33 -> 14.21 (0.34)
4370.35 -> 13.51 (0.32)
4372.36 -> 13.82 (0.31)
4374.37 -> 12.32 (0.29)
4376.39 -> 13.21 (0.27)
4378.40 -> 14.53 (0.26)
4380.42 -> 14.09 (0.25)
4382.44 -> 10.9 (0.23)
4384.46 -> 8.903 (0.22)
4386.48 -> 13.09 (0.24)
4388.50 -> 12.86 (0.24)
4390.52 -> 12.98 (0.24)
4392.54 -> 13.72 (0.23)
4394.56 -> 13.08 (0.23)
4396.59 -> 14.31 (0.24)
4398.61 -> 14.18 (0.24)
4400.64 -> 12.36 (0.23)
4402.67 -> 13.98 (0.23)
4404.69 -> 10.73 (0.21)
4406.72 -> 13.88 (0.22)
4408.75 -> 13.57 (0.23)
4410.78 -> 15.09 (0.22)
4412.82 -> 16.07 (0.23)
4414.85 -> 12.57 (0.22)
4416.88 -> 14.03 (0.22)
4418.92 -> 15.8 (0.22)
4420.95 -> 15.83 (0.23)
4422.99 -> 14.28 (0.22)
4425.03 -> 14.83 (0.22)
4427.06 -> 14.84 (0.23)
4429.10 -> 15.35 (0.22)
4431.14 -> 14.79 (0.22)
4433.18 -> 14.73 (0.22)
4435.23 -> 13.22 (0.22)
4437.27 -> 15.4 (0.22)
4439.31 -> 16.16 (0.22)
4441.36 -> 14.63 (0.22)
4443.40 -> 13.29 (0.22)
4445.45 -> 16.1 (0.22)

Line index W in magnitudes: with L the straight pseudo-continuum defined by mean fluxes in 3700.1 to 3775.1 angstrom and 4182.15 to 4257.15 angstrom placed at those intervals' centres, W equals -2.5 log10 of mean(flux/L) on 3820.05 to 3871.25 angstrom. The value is 0.310 mag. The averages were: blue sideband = 7.72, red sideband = 13.1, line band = 6.72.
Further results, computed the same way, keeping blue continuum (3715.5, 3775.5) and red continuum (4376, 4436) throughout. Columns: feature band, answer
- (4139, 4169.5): -0.20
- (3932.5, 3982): 0.27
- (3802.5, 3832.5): 0.06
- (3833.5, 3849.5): 0.26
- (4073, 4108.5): -0.20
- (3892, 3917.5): -0.10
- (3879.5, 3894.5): 0.14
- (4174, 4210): -0.13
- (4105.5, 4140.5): -0.24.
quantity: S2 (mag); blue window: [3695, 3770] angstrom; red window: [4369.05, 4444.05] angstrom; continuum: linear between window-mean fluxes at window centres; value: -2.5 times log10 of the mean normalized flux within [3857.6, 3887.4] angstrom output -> 0.22 mag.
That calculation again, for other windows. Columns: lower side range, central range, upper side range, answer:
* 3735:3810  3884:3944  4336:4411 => 0.19 mag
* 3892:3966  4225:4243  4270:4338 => -0.12 mag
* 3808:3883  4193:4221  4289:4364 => -0.23 mag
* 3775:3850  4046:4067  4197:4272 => -0.14 mag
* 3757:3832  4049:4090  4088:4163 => -0.02 mag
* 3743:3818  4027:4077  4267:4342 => -0.23 mag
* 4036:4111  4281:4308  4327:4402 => 0.23 mag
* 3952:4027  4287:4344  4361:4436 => 0.15 mag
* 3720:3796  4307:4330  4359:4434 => 0.11 mag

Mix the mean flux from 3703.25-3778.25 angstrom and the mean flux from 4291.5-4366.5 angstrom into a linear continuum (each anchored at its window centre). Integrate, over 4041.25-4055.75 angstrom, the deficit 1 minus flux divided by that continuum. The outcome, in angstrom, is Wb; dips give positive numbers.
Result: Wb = -3.58 angstrom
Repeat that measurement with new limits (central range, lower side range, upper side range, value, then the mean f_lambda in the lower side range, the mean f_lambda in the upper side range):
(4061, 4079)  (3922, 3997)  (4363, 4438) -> -4.44 angstrom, 8.33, 13.8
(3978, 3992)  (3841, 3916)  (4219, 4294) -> -4.03 angstrom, 8.29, 12.6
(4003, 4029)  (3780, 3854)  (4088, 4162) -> -4.46 angstrom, 7.81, 13.5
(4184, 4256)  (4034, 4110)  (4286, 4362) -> -3.54 angstrom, 12.8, 12.2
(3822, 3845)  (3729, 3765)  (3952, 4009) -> 6.92 angstrom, 7.13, 10.1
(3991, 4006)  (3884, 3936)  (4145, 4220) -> -4.43 angstrom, 8.28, 13.5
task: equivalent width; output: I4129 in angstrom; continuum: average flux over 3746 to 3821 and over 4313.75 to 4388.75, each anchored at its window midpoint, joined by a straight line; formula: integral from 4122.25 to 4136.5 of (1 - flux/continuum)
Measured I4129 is -2.3 angstrom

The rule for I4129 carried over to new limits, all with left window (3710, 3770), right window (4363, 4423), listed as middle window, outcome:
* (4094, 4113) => -2.6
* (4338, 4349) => 0.7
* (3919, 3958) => 8.4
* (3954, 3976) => 6.6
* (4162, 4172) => -2.1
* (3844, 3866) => 2.4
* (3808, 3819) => -0.6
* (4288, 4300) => 1.5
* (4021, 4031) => -3.2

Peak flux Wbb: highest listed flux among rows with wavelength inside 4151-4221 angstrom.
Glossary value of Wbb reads 15.11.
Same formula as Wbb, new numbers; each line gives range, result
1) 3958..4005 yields 14.27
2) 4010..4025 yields 14.74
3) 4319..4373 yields 15.55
